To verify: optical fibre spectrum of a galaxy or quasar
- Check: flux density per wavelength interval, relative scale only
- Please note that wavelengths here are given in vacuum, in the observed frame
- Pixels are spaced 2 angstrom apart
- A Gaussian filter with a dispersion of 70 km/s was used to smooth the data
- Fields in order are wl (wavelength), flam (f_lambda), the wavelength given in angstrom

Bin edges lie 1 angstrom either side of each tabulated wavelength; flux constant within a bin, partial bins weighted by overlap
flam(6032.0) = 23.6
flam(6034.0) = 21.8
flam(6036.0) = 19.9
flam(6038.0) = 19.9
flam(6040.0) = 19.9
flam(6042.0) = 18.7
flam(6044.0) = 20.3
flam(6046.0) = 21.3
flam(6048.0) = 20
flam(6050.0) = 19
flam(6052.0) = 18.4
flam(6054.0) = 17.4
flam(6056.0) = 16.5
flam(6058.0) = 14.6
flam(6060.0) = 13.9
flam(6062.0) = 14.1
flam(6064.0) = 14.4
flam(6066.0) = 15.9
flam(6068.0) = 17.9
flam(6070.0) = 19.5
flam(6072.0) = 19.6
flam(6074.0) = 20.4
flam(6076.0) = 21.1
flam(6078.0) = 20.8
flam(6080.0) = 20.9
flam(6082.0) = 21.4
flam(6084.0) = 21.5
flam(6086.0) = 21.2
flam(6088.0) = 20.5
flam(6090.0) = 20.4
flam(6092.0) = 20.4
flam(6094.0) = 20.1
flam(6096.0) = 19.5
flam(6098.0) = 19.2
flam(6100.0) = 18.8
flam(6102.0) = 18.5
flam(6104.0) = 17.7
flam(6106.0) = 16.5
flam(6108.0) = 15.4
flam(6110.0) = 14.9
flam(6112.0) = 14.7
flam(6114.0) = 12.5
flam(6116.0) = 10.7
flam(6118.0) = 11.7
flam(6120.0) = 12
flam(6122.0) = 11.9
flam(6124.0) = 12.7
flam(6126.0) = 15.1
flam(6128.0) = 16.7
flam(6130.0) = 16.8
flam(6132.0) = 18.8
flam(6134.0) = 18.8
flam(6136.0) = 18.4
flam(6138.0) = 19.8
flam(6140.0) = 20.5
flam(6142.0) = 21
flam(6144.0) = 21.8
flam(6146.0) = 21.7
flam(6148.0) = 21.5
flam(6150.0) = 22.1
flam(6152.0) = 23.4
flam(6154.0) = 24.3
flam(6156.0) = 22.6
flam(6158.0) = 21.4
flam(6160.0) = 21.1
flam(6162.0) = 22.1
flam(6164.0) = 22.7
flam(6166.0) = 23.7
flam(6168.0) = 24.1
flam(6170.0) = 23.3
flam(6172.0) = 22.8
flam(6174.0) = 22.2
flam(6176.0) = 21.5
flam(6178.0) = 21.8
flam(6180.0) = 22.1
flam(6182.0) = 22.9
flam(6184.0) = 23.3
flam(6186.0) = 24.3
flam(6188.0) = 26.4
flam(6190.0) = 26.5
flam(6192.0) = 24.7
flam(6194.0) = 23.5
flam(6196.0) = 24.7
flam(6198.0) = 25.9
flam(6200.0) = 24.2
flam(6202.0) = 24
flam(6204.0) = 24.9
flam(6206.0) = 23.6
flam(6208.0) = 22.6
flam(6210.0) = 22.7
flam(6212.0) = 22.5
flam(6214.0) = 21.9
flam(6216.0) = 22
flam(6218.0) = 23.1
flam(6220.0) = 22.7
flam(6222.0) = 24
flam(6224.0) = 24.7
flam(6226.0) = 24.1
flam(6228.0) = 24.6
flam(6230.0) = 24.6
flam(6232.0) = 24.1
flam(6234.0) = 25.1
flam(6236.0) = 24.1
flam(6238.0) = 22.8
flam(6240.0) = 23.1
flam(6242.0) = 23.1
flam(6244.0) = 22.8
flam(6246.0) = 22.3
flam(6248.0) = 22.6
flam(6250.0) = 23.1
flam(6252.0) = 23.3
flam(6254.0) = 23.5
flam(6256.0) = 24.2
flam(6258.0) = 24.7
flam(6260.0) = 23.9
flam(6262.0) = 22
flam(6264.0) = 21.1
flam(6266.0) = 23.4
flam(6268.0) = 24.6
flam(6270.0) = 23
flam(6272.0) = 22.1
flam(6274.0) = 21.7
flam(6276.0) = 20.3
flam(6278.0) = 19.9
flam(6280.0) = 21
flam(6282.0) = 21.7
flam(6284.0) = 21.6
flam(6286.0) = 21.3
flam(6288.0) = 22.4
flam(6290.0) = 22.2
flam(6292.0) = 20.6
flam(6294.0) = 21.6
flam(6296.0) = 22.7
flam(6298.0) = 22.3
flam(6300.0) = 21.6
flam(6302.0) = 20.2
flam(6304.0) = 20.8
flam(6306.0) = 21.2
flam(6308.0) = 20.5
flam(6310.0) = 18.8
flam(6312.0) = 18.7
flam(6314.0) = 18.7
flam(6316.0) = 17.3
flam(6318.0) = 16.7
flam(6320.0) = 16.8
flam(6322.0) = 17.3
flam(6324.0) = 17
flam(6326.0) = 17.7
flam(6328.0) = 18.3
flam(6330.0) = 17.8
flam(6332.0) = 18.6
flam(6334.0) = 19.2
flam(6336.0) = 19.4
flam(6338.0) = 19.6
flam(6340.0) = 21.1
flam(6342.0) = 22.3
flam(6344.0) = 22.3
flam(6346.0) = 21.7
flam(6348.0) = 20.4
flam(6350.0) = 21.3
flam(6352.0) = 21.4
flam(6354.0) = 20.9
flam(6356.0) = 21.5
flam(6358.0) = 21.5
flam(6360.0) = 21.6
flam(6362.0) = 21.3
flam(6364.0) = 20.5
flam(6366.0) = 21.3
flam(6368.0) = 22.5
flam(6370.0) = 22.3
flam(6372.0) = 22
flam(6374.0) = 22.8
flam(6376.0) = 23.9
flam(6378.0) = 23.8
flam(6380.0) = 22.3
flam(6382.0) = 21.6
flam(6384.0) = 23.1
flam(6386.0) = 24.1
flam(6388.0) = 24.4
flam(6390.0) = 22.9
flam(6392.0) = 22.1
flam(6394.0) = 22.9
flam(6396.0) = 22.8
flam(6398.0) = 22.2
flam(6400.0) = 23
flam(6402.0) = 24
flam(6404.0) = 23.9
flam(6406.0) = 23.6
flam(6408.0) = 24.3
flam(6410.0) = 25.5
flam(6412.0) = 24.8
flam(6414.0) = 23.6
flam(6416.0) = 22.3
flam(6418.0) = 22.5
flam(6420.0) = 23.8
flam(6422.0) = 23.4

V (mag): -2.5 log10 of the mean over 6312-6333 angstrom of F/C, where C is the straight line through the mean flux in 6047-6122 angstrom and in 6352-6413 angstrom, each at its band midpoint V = 0.22 mag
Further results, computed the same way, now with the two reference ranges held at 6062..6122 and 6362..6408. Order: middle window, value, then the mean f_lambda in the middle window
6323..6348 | 0.123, 19.6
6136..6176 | -0.174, 22.1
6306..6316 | 0.125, 19.2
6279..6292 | -0.027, 21.6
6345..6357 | 0.051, 21.2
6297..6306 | 0.007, 21.2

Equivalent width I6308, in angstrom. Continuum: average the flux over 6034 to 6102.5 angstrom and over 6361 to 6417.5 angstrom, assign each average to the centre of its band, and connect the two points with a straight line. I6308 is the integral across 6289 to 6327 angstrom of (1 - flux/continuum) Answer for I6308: 4.1 angstrom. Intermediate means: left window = 19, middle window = 19.6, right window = 23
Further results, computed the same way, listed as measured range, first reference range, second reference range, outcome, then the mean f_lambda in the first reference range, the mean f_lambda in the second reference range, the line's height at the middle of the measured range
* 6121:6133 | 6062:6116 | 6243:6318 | 2.33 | 18.4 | 21.7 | 19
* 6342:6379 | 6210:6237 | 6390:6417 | 2.58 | 23.6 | 23.4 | 23.5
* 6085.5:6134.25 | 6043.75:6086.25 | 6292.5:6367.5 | 5.89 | 18.6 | 20.1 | 18.8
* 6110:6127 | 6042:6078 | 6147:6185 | 6.40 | 18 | 22.6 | 20.5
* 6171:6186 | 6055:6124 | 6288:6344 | -3.53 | 17.3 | 19.7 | 18.2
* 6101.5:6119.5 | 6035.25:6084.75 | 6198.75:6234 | 5.06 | 18.7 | 23.6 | 20.3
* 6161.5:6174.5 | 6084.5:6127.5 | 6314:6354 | -4.39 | 16.5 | 19.3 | 17.2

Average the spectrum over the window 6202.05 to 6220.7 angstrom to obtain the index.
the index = 22.9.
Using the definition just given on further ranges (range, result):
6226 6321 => 21.9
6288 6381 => 20.5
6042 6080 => 18.2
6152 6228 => 23.4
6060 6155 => 18.2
